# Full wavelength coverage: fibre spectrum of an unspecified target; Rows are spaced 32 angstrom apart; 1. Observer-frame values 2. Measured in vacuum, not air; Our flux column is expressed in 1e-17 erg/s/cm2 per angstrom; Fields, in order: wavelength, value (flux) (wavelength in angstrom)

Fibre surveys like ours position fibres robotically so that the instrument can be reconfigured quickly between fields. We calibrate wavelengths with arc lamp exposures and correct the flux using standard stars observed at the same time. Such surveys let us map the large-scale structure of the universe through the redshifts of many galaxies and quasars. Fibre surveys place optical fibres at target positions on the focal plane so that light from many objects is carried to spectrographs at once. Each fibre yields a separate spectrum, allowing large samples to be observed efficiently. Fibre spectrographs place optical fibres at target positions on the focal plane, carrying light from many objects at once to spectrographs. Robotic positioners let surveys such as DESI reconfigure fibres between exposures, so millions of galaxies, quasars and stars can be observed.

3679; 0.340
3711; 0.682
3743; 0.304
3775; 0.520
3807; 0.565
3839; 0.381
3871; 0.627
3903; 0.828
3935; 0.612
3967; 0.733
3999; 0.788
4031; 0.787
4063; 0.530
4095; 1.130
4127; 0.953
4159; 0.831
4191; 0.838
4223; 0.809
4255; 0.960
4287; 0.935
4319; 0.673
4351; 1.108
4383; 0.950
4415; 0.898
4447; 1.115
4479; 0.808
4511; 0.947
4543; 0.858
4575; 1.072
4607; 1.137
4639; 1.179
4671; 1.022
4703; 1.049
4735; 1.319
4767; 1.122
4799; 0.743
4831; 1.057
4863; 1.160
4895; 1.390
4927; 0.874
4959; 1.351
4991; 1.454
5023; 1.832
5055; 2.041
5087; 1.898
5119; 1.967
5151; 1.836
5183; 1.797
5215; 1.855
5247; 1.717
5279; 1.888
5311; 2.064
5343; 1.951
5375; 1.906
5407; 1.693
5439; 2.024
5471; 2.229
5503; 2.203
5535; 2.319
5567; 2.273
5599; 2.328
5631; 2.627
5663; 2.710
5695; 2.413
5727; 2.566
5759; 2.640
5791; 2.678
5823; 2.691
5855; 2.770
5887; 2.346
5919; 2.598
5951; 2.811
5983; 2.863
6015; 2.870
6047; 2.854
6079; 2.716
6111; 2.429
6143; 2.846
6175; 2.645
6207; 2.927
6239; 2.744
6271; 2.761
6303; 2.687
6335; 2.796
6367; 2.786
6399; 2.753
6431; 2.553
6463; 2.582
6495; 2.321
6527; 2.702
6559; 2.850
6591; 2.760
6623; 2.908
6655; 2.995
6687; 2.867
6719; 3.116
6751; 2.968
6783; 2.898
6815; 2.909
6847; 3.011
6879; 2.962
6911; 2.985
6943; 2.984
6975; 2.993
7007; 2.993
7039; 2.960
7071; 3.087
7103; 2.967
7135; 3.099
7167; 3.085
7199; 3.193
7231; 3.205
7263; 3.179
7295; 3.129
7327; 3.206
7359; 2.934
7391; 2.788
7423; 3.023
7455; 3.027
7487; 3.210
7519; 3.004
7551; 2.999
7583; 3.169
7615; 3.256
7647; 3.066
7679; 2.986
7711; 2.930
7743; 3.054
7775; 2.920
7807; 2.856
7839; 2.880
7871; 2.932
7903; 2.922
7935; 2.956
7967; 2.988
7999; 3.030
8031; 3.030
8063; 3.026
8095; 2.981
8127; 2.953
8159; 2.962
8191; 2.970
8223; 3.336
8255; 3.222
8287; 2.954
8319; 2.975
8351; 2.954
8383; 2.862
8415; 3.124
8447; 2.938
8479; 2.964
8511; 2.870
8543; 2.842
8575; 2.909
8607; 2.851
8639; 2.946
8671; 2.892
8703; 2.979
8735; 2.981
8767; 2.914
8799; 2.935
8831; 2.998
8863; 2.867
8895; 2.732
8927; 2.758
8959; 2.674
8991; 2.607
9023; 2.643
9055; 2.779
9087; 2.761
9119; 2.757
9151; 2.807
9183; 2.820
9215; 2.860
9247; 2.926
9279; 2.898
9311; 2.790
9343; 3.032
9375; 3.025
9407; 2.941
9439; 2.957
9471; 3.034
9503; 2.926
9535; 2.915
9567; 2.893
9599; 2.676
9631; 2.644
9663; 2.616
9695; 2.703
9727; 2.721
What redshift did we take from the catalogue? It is 0.254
